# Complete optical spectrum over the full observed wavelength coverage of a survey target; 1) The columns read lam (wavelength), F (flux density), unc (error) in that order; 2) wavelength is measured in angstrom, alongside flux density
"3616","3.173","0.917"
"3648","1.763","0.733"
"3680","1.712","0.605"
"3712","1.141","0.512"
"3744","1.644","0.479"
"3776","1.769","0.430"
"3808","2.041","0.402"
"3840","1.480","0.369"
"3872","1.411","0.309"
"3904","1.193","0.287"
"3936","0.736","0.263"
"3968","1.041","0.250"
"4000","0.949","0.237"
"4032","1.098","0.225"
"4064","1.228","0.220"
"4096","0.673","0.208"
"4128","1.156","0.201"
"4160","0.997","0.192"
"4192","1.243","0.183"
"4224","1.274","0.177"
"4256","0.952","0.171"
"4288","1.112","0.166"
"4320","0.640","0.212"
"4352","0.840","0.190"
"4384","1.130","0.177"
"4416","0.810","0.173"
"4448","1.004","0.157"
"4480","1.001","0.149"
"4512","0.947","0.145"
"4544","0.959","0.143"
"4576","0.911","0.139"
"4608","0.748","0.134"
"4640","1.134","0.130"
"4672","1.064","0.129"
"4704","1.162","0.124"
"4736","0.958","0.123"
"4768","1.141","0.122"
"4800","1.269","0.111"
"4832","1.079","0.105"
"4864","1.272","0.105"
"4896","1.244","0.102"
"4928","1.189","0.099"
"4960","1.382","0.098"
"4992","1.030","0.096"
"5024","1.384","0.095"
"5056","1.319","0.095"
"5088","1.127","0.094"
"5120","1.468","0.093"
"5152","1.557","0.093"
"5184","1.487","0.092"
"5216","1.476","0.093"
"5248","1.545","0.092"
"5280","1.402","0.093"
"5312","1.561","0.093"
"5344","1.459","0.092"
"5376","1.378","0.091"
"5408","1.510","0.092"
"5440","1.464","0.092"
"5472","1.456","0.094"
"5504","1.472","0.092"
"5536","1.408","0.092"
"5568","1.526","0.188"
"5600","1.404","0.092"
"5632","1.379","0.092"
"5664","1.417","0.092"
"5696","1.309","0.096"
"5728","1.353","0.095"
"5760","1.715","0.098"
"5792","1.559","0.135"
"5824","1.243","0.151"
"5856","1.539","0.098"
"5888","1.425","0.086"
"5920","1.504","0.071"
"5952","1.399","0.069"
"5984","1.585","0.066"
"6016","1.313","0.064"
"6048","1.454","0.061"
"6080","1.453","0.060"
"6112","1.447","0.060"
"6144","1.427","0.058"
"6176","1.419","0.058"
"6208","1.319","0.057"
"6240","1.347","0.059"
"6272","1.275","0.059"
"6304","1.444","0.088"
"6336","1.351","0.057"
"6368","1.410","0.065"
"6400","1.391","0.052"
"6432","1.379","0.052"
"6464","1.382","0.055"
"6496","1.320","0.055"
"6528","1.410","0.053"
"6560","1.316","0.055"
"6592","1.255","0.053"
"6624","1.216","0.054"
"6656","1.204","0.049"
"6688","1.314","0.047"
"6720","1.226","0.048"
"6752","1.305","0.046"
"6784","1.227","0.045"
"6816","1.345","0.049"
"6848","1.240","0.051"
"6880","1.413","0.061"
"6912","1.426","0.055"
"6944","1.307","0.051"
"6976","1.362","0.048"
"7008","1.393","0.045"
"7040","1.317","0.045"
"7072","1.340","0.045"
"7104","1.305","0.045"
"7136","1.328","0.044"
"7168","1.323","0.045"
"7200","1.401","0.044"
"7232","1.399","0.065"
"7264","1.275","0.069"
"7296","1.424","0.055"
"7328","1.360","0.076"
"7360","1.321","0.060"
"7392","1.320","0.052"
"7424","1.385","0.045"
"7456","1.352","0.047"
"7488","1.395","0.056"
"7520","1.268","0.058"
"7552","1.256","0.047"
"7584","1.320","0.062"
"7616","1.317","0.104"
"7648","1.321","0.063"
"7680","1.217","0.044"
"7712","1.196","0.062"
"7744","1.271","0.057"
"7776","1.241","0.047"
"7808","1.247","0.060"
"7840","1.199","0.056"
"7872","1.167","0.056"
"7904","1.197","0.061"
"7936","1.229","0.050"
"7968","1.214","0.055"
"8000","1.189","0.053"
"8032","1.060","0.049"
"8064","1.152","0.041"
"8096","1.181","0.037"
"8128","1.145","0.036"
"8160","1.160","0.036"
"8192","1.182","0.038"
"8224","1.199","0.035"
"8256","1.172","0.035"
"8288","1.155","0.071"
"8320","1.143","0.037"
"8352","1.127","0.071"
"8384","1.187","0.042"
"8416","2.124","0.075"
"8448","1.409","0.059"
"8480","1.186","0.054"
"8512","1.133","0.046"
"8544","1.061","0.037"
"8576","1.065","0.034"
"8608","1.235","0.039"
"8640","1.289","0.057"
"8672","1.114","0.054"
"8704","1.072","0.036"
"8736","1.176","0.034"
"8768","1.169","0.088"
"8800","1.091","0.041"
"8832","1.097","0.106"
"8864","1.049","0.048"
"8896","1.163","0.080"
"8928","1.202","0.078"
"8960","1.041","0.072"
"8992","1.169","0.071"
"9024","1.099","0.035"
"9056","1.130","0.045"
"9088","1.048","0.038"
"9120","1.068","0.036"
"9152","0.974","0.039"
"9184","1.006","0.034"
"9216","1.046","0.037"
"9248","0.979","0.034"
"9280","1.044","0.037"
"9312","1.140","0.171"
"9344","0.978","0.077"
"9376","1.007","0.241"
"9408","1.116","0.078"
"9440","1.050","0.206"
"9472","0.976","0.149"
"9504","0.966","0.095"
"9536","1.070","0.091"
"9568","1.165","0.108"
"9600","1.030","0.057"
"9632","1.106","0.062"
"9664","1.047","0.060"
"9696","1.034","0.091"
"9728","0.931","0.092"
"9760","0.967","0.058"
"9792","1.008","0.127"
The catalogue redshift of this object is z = 0.28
